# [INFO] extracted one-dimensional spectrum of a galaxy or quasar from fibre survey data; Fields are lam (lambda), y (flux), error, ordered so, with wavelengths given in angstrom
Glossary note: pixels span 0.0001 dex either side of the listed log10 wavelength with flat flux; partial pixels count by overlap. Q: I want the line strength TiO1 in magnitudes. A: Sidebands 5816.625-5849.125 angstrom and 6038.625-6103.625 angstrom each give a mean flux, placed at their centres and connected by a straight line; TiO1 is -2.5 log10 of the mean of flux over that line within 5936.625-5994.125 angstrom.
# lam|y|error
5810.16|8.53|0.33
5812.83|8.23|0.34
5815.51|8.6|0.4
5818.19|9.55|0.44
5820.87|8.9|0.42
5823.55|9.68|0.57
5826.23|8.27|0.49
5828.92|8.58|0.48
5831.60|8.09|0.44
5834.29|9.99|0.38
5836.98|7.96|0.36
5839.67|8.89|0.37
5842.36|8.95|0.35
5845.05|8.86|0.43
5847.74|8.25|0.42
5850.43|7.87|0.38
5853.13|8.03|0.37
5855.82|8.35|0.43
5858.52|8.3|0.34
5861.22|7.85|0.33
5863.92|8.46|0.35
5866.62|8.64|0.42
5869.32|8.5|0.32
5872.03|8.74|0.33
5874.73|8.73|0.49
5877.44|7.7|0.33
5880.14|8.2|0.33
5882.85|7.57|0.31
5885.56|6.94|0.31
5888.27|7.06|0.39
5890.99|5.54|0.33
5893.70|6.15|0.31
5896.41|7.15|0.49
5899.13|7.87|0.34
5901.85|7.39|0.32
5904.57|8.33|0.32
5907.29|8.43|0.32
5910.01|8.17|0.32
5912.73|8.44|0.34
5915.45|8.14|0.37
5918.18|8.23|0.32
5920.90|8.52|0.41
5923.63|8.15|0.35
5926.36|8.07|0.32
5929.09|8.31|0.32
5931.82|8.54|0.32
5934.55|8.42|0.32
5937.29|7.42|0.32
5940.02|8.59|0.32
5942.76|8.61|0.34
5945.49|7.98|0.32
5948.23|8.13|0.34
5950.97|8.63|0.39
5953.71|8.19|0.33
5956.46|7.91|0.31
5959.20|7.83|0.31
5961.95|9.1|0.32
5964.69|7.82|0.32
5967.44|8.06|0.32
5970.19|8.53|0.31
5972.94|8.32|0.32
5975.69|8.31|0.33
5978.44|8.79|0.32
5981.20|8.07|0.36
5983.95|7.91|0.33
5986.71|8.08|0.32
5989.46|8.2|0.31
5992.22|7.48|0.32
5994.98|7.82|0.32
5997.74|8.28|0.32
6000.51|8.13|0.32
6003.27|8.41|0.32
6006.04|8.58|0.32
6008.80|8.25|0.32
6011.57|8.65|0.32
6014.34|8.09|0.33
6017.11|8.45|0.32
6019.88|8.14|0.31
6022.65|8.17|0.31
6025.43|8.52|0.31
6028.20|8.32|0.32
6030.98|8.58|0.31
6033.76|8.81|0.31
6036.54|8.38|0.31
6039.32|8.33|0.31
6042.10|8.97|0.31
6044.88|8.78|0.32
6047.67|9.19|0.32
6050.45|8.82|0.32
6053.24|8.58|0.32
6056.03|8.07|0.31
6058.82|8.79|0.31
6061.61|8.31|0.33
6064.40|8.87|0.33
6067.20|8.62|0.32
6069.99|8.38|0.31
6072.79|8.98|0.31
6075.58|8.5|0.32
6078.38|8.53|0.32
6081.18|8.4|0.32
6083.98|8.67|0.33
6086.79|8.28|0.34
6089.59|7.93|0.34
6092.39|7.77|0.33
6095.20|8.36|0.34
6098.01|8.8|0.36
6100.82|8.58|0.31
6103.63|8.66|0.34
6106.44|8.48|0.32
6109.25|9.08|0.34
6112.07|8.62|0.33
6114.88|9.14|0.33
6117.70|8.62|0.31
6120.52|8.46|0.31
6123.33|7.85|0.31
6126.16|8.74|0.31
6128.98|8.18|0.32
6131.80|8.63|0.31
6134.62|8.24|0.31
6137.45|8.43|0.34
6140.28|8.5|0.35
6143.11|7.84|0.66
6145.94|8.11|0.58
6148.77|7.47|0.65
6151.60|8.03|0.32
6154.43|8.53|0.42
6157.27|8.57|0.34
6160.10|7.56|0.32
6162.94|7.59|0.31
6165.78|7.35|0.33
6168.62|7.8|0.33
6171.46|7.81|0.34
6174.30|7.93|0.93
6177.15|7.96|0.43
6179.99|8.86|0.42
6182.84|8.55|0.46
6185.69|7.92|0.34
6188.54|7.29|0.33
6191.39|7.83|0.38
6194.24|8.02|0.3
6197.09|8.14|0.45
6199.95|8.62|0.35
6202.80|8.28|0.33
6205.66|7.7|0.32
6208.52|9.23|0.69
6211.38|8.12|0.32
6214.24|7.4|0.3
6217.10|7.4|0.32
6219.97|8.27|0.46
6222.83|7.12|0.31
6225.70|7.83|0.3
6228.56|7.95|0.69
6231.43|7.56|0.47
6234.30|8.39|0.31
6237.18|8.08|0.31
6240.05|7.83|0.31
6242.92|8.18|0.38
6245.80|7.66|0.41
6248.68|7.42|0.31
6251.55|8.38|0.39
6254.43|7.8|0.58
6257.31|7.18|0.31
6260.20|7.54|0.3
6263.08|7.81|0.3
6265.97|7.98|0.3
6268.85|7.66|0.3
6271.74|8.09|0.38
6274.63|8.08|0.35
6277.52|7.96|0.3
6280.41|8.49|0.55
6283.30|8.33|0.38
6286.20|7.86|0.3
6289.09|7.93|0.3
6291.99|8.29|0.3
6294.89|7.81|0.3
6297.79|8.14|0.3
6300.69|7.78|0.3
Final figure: 0.06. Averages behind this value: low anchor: 8.83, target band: 8.2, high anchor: 8.55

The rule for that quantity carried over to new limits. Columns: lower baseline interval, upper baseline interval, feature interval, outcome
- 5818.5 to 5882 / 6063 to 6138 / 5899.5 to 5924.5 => 0.04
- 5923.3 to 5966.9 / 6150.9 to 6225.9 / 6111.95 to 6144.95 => -0.05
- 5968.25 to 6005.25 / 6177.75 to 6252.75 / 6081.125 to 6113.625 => -0.05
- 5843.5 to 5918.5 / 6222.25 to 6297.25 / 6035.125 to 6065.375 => -0.10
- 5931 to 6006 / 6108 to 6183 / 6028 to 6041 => -0.04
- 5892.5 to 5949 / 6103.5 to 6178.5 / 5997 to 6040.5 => -0.03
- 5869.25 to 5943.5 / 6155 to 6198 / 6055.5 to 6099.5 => -0.07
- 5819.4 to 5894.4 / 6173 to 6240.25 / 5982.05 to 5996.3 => 0.03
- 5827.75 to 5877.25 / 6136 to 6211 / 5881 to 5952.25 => 0.07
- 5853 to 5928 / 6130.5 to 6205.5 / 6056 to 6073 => -0.08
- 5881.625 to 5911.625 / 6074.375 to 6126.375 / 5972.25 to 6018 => -0.04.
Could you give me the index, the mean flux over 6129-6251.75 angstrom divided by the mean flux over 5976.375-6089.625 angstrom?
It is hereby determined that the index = 0.95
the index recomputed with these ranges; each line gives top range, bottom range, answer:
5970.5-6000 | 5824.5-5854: 0.95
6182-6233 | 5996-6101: 0.94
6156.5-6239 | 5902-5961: 0.97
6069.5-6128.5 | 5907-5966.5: 1.03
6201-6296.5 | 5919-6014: 0.96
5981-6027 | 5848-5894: 1.04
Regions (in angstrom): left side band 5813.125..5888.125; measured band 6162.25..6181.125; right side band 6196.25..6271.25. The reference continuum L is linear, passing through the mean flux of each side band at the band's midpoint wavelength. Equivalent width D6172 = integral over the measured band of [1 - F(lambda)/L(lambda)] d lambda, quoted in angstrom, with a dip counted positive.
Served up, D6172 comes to 0.22 angstrom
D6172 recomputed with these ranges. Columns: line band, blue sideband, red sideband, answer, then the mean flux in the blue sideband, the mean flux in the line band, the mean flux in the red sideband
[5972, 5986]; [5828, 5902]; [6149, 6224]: -0.45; 8.03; 8.27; 7.99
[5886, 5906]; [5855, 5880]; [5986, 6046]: 3.07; 8.36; 7.07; 8.34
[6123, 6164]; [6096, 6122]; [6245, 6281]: 1.68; 8.71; 8.16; 7.84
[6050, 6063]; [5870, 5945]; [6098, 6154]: -0.37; 7.91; 8.49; 8.42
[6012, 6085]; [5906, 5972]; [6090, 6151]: -1.82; 8.26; 8.55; 8.39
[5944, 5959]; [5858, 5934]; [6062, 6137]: -0.10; 7.93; 8.15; 8.51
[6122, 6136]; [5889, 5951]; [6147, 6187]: -0.60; 7.94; 8.33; 8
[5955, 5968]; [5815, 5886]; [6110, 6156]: 0.43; 8.48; 8.15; 8.35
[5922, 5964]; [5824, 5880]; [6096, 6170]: 0.79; 8.46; 8.25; 8.3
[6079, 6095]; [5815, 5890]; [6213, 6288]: -0.31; 8.39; 8.24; 7.86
